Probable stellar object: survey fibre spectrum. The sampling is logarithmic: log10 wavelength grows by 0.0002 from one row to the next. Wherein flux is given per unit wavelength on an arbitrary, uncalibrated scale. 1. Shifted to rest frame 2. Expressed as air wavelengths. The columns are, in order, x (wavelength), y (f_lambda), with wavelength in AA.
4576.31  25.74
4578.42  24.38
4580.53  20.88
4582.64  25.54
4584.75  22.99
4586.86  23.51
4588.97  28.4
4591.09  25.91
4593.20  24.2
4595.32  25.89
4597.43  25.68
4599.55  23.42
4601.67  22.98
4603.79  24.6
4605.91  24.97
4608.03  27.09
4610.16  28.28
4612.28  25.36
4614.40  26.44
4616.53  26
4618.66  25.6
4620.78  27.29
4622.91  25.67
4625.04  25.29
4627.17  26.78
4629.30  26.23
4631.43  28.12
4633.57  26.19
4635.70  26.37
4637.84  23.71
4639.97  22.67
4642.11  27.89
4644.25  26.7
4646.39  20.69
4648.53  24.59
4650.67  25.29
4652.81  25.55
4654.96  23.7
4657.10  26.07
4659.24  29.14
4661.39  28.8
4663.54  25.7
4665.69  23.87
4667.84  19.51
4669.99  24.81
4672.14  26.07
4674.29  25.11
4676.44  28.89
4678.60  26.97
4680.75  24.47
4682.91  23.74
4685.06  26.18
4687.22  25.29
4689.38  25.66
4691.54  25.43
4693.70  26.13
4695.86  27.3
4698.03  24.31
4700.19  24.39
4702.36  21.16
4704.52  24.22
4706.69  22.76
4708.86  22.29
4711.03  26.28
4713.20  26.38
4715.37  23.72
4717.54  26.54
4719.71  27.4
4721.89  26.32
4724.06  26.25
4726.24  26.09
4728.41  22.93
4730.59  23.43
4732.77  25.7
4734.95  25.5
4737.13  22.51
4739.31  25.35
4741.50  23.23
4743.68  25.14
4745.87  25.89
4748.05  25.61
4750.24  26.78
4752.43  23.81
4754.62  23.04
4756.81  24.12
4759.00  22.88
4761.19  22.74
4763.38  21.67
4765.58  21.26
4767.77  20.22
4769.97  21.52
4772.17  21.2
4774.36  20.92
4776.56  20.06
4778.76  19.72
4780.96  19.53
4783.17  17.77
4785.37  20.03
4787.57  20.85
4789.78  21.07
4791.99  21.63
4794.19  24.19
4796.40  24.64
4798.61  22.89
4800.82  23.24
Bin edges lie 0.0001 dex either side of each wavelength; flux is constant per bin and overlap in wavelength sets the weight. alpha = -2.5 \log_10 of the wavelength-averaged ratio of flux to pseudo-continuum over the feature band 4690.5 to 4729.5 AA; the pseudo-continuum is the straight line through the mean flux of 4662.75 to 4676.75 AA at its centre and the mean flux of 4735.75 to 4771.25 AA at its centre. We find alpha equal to -0.041 mag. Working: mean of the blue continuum 24.6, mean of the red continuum 23.5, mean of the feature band 25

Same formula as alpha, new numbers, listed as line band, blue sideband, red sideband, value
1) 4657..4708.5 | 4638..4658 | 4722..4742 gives -0.02 mag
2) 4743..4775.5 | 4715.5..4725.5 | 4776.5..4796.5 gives 0.00 mag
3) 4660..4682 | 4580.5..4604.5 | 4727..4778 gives -0.06 mag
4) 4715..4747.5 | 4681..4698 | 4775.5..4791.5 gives -0.09 mag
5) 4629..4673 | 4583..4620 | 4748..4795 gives -0.04 mag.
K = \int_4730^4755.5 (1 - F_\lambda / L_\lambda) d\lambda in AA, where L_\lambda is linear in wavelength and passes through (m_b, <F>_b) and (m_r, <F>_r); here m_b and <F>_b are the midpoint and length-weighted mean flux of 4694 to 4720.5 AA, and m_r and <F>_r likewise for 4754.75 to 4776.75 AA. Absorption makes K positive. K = -2.0 AA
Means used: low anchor 24.7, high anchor 21.8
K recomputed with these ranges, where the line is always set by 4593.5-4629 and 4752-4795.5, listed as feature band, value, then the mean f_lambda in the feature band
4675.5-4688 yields -1.1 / 25.9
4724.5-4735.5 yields -1.1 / 24.8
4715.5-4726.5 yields -1.7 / 26.3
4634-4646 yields -0.1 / 25.2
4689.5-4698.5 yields -0.9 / 25.9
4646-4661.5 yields -0.6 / 25.5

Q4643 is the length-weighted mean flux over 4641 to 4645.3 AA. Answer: 27.2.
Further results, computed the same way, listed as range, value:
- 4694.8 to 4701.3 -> 25.3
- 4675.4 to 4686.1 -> 26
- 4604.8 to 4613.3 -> 26.4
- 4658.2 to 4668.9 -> 25.4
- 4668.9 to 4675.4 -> 25.4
